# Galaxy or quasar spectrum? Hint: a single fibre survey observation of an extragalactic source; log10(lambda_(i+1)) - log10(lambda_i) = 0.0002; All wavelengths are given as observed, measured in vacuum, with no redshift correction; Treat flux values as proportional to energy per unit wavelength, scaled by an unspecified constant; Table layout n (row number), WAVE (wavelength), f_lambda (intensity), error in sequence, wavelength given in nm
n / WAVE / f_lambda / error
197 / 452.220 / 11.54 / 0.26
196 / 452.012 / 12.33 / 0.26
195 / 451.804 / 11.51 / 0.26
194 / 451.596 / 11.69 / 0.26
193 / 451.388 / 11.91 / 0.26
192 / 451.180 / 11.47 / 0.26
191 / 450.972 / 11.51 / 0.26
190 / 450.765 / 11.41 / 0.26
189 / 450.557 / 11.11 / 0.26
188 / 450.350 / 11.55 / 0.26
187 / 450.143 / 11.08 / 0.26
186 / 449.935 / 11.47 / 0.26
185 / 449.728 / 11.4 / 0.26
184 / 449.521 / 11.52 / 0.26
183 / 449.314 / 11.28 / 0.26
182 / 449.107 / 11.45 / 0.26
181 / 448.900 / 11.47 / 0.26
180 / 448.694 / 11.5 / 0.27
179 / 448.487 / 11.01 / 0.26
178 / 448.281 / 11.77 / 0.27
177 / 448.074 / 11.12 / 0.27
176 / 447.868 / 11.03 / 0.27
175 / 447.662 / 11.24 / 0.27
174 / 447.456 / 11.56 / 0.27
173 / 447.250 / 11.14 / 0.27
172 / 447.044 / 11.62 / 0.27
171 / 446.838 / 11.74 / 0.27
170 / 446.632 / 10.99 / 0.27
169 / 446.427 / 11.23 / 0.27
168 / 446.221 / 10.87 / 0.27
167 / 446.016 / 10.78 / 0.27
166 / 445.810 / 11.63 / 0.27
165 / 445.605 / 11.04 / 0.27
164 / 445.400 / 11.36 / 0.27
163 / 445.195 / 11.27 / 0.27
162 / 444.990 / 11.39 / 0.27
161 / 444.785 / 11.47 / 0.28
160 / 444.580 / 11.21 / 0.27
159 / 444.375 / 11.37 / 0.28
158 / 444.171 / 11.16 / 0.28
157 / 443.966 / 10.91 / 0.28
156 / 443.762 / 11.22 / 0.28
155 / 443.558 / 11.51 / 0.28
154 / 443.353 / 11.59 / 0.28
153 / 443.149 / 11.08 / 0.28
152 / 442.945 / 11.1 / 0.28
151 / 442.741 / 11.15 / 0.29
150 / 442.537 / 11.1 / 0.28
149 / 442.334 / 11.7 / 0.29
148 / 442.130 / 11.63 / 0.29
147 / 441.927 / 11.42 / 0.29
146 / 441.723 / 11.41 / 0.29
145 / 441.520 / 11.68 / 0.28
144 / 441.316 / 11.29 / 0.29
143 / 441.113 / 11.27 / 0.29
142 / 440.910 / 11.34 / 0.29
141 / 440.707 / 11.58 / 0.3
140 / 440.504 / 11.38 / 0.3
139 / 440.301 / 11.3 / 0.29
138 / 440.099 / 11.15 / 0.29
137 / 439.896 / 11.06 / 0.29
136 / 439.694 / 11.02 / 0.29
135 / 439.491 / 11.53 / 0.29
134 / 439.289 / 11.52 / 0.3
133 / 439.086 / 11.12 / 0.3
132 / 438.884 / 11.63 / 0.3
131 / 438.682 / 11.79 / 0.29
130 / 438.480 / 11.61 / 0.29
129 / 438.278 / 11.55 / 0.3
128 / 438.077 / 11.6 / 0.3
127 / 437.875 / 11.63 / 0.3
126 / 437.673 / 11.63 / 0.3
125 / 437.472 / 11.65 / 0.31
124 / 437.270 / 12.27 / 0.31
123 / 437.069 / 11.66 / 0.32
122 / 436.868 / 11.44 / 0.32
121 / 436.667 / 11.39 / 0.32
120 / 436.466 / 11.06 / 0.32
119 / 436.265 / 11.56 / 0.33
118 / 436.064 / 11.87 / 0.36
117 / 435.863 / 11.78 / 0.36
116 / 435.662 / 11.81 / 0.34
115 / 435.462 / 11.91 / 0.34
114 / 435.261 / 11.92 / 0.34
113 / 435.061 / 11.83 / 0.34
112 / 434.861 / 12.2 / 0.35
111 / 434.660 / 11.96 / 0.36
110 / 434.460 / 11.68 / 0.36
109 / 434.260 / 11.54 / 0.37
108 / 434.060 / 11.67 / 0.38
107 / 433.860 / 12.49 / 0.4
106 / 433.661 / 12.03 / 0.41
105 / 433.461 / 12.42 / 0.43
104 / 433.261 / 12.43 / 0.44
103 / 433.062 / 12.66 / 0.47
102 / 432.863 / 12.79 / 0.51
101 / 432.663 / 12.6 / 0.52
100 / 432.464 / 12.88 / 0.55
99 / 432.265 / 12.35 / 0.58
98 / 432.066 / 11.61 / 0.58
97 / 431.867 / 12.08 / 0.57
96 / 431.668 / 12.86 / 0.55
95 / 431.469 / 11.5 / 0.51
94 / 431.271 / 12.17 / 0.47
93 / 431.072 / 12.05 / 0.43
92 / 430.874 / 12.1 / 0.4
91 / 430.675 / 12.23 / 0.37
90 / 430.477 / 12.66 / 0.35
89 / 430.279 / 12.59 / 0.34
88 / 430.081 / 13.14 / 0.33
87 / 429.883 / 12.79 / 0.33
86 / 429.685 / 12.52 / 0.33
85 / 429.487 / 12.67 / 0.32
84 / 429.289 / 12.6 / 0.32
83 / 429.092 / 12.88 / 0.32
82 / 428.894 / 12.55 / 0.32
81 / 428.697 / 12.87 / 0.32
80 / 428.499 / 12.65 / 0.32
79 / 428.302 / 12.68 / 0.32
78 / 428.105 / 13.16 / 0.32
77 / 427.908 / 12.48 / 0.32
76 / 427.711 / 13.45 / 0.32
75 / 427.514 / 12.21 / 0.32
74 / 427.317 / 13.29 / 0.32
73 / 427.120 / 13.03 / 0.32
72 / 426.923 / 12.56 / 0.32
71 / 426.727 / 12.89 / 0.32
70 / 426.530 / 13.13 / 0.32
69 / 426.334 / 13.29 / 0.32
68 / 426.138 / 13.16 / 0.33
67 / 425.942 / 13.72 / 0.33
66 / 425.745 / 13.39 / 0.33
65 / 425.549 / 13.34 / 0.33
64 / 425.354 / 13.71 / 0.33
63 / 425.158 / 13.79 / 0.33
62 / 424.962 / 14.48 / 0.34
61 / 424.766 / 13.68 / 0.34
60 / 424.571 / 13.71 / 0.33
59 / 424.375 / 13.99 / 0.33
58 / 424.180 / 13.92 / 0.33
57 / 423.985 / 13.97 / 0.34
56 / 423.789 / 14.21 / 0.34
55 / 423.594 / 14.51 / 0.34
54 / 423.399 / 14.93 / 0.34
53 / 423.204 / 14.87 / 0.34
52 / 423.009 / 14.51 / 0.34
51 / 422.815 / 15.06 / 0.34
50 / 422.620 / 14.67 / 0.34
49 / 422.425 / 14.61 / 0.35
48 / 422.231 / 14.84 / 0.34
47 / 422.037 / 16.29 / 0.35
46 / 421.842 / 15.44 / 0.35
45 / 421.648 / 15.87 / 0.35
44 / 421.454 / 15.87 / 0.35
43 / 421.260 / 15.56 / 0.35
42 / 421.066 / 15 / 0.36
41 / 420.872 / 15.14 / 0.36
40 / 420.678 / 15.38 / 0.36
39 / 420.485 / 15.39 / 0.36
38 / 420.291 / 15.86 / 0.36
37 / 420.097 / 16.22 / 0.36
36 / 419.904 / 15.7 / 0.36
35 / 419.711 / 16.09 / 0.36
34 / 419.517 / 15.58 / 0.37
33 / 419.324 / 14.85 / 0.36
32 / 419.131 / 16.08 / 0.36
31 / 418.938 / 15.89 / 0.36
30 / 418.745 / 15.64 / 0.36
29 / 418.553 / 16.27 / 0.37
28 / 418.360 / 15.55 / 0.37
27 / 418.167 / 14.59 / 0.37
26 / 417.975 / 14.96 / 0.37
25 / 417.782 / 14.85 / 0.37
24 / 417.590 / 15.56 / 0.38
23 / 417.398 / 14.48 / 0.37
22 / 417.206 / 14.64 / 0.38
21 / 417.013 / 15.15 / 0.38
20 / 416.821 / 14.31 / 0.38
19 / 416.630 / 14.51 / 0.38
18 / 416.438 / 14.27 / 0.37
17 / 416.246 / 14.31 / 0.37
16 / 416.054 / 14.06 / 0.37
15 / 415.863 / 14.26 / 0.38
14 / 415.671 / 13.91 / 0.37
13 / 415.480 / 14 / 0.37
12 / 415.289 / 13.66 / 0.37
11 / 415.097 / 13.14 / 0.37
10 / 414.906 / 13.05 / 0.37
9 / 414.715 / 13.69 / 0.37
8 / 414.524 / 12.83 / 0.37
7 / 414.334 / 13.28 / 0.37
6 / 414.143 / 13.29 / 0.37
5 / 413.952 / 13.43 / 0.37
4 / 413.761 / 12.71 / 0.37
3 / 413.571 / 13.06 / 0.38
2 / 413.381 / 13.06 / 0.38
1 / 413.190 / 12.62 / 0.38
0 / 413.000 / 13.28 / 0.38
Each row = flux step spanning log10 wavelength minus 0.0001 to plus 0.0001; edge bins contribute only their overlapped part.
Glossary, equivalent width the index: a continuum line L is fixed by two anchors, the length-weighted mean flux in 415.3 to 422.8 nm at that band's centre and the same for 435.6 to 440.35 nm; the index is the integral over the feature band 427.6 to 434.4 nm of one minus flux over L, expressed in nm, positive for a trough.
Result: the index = 0.203 nm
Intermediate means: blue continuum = 15.1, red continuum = 11.5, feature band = 12.5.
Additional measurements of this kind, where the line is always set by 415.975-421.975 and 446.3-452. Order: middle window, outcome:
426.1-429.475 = 0.305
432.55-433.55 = 0.066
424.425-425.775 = 0.068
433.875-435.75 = 0.195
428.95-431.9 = 0.287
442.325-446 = 0.237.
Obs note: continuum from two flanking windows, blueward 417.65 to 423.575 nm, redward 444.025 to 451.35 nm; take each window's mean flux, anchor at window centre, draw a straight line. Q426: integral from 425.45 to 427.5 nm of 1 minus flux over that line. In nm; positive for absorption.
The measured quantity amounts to 0.19 nm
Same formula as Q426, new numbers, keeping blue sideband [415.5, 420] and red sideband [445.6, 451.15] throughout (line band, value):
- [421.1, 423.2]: -0.11 nm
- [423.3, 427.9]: 0.17 nm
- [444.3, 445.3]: 0.04 nm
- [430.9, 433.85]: 0.21 nm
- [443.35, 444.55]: 0.06 nm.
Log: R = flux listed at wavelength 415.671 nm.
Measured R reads 13.91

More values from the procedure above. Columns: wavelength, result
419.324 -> 14.85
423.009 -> 14.51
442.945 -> 11.1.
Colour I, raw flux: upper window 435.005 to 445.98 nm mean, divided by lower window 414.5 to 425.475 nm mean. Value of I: 0.77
